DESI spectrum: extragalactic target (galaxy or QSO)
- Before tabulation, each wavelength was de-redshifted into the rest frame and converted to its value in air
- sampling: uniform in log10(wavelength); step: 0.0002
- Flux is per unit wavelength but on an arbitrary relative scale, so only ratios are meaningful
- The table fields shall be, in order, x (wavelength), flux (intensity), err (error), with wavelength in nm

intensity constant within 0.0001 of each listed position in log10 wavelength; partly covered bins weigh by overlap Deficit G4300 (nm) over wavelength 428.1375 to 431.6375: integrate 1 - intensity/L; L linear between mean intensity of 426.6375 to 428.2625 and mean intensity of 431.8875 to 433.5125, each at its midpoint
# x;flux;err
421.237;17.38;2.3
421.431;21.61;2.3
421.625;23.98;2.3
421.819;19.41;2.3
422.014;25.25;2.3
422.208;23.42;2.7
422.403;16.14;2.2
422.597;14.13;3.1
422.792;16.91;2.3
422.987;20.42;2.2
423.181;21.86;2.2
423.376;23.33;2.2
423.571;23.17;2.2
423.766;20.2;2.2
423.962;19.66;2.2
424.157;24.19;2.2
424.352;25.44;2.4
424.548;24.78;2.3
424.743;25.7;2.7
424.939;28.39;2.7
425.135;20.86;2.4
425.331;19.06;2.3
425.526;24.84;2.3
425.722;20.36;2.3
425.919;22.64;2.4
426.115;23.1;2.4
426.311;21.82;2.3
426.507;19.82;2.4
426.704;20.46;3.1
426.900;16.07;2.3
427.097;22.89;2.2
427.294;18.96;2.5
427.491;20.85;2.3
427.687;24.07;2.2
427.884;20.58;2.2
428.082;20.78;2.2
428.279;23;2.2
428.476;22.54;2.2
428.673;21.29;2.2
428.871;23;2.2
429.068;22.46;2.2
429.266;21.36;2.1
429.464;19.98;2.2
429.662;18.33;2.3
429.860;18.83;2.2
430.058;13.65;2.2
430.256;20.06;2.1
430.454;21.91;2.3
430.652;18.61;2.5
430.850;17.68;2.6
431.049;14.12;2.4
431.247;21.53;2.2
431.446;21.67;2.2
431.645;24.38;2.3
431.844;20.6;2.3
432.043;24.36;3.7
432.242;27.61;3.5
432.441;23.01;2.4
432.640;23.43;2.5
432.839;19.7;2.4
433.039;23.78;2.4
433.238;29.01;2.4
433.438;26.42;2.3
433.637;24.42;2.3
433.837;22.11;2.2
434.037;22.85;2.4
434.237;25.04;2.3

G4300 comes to 0.36 nm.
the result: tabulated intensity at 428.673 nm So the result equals 21.29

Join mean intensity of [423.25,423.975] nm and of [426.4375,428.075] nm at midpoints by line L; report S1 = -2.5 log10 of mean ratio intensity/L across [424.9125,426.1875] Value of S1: -0.066 mag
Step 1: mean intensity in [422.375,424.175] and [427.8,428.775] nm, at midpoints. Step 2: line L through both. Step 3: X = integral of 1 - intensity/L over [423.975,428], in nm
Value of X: -0.26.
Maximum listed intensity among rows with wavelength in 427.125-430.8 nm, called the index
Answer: 24.07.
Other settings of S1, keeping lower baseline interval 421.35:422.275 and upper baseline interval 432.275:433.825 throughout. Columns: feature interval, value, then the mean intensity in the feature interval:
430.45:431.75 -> 0.21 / 19.8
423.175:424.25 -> 0.04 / 22.1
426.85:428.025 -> 0.14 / 20.7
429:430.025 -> 0.21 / 19.7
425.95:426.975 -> 0.14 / 20.5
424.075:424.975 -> -0.11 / 25.5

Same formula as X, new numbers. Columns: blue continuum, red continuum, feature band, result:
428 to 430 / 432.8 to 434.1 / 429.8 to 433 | 0.285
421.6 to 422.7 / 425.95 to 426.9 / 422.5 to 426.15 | -0.271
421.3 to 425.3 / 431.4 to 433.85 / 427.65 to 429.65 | 0.121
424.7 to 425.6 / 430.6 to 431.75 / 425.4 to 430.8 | 0.229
